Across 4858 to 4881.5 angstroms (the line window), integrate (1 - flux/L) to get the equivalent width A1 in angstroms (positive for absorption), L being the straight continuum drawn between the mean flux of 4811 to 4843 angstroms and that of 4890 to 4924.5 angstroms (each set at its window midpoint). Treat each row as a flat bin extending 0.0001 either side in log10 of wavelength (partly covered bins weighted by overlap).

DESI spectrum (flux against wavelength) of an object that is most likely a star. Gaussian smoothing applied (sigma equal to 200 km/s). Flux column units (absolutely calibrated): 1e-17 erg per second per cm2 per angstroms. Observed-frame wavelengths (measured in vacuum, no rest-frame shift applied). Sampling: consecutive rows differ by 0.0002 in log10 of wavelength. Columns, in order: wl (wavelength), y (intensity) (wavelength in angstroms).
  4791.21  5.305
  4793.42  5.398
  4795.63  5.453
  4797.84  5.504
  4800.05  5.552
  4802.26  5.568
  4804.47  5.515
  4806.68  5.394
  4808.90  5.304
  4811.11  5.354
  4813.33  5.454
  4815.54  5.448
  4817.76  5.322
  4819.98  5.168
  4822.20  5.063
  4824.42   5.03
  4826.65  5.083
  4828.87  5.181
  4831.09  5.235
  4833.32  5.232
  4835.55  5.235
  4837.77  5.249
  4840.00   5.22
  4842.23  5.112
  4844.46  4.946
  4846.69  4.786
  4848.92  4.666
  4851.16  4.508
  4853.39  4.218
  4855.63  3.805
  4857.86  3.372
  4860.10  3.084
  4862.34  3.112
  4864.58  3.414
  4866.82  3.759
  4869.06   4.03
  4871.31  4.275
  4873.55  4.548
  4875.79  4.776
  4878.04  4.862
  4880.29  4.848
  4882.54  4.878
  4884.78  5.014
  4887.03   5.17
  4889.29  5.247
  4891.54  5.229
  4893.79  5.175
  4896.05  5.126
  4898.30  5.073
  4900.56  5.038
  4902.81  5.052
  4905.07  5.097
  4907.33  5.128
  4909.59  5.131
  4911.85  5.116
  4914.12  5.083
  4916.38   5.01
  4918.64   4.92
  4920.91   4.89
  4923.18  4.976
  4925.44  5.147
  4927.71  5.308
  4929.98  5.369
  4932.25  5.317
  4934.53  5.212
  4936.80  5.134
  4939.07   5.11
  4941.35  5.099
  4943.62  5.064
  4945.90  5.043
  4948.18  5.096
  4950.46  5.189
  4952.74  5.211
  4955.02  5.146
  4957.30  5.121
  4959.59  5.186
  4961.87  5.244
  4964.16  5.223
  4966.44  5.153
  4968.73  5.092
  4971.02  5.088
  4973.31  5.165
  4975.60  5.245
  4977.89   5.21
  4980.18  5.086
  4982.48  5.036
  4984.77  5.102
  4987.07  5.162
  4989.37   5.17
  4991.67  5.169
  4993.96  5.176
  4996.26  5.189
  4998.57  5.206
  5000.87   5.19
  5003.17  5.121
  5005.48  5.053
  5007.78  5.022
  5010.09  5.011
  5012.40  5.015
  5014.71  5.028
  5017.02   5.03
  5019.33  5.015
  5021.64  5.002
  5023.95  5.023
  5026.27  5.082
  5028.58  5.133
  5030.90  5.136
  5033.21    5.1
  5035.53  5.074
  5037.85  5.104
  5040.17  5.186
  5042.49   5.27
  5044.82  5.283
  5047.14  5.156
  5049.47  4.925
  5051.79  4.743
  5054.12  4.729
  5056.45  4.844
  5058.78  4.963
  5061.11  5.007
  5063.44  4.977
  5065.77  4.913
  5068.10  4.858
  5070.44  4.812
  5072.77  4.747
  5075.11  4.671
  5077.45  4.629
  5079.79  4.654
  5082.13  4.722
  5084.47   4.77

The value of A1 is 5.01 angstroms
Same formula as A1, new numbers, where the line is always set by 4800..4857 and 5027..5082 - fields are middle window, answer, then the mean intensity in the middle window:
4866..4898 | 1.6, 4.8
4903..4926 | -0.1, 5.05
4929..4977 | -1.5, 5.17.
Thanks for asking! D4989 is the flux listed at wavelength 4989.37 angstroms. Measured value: 5.17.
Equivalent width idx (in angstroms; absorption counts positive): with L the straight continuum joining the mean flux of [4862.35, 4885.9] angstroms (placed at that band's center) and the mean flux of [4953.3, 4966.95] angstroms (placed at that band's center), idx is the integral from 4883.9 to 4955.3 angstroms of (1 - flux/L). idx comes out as -4.9 angstroms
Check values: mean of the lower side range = 4.38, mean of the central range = 5.12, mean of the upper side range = 5.18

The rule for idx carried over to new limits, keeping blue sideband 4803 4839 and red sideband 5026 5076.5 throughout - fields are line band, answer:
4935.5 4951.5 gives 0.04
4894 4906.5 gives 0.21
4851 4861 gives 2.84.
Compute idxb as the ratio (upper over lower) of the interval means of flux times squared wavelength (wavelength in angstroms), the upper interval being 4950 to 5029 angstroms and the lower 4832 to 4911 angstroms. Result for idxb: 1.15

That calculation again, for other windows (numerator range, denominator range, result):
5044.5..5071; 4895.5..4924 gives 1.04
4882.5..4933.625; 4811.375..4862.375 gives 1.10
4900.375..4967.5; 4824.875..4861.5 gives 1.14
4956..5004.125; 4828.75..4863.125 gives 1.20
